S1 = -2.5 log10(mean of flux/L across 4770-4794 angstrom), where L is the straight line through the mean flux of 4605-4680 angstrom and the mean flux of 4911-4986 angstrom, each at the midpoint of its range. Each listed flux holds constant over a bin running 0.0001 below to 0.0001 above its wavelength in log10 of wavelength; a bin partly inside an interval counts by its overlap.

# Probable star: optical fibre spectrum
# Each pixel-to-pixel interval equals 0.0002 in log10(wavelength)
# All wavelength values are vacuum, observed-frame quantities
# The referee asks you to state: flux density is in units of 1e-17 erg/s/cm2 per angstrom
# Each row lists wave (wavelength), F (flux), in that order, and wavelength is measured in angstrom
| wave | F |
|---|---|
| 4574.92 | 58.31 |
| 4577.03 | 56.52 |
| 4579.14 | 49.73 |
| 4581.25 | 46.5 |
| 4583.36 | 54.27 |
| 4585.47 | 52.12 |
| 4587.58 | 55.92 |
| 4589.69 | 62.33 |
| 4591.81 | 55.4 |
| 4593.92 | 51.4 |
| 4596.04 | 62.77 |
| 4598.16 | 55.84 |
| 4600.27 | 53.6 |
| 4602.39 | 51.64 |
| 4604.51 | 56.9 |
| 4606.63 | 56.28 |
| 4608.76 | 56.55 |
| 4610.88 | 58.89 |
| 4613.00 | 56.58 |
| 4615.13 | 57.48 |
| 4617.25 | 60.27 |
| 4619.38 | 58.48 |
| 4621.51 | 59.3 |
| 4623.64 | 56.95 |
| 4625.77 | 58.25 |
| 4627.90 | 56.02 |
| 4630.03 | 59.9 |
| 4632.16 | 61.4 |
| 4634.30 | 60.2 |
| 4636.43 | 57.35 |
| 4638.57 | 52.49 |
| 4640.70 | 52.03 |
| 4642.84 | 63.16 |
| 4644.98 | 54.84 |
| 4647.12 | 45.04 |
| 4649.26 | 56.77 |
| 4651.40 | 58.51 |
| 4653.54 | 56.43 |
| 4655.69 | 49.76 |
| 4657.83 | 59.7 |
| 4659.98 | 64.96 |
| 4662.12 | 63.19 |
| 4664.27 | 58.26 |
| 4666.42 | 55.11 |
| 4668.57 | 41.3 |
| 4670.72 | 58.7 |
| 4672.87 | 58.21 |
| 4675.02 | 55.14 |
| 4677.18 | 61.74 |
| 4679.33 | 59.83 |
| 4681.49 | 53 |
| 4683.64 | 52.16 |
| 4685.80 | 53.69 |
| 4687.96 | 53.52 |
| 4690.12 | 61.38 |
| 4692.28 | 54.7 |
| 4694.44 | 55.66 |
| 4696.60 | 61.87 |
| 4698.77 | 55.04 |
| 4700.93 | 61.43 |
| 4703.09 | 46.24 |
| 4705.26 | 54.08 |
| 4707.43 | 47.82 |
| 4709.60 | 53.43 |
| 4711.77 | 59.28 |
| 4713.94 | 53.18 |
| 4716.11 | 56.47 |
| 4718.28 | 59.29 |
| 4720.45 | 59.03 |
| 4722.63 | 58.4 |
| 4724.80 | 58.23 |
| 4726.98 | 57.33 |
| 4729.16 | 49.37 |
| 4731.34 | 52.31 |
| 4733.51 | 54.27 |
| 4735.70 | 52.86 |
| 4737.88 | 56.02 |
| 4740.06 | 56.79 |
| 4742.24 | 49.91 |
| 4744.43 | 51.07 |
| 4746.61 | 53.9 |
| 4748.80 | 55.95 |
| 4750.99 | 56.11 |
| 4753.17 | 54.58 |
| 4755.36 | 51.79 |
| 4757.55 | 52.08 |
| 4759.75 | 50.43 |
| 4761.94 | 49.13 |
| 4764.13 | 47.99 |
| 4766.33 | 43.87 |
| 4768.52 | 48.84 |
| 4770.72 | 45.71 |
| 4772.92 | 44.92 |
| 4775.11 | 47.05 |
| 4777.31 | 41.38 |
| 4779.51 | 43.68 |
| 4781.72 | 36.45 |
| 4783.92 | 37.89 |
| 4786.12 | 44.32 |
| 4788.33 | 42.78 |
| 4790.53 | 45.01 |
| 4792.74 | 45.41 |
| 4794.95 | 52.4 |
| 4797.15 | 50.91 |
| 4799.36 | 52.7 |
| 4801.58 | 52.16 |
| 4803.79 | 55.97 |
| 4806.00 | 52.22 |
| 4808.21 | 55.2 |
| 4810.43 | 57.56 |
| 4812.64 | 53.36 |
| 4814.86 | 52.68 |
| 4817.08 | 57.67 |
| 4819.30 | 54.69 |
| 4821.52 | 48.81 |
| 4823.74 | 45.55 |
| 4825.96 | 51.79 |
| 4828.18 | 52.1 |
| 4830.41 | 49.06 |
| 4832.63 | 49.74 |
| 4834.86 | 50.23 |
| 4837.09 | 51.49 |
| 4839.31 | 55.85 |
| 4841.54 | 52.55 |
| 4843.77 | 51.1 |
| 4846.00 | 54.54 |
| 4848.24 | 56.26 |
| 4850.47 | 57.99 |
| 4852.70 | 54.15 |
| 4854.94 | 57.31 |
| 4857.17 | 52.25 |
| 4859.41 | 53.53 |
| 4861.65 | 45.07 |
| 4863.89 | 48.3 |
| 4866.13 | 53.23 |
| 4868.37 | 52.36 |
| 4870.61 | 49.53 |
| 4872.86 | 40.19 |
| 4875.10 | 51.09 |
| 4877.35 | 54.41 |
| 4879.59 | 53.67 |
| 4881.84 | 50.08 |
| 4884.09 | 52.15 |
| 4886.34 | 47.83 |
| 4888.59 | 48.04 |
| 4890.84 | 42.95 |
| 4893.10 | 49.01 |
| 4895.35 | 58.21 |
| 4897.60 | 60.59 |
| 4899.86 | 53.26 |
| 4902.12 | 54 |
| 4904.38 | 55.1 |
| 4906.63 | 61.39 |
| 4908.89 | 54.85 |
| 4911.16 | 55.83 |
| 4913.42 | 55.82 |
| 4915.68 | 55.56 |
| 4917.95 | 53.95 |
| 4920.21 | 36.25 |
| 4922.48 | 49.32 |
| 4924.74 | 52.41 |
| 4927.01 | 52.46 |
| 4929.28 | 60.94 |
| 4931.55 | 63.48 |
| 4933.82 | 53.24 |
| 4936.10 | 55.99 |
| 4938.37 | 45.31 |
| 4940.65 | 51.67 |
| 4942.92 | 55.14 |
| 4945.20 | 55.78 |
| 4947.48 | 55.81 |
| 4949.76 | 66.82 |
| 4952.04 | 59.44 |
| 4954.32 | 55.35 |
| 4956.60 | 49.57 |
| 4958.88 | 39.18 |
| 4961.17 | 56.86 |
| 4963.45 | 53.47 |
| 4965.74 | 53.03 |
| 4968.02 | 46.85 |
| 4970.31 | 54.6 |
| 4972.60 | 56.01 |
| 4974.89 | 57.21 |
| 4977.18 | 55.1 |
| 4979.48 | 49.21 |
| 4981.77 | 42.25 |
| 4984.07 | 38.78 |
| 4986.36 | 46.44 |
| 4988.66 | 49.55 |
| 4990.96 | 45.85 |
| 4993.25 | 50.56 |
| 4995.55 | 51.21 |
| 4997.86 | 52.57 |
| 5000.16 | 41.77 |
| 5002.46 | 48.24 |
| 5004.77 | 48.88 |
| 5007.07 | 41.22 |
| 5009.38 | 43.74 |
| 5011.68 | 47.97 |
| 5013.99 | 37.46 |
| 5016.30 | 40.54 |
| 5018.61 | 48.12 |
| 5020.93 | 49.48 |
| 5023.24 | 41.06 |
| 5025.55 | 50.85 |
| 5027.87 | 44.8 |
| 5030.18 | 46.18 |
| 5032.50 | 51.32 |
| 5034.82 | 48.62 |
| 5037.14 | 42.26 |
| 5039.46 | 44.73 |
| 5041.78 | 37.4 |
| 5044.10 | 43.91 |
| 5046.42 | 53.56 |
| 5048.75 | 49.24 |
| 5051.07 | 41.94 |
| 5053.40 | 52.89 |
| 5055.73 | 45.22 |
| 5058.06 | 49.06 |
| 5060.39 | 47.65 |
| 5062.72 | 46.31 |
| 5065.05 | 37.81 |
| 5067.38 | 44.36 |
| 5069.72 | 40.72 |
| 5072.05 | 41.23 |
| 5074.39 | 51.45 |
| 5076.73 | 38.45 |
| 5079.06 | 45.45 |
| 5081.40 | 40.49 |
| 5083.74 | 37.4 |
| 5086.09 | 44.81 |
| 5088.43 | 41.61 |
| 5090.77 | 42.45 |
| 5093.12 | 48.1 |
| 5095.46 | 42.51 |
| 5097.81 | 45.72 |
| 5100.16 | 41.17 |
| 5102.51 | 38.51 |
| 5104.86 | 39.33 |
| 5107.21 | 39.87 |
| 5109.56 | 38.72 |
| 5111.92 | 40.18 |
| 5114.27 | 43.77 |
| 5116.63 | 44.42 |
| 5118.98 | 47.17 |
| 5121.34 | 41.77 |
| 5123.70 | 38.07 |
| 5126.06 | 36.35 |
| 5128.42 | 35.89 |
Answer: 0.27 mag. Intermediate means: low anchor 57.1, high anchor 52.7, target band 43.2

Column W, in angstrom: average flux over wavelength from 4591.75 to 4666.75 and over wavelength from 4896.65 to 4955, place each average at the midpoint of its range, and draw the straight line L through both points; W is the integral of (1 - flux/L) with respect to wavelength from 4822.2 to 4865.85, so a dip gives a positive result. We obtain 2.7 angstrom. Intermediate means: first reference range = 57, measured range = 52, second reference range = 55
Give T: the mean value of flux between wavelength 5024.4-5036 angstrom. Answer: 48.3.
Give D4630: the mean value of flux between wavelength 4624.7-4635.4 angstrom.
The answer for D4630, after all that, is 59.2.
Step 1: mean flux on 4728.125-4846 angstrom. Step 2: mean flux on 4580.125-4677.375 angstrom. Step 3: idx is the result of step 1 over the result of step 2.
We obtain 0.9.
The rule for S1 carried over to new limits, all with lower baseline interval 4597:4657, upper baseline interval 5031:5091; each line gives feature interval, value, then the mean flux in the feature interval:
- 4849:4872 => -0.046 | 52.3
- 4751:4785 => 0.131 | 46.7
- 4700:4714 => 0.015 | 53.6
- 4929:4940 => -0.148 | 55.2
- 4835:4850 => -0.062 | 53.6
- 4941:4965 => -0.149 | 54.6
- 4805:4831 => -0.028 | 52.6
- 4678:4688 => 0.005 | 54.7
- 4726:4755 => -0.009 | 53.8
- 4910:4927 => -0.061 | 51.4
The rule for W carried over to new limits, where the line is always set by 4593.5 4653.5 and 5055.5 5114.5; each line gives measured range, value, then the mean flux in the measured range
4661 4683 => -0.4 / 56.4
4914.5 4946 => -3.7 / 52.9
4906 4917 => -1.9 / 56.4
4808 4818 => -0.8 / 55.2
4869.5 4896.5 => -0.5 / 49.8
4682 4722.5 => -0.8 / 55.5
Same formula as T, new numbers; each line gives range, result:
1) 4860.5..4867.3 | 48.9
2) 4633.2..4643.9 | 57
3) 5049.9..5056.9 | 46.7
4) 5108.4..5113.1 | 39.4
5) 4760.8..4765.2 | 48.6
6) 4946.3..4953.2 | 60.6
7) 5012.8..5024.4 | 43.3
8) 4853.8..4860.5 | 54.4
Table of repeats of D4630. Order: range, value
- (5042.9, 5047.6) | 48.6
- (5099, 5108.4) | 39.7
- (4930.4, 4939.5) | 54.5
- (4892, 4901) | 55.3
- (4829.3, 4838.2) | 50.1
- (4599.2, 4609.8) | 55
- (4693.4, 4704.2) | 56.1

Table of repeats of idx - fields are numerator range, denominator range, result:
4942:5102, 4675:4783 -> 0.89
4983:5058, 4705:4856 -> 0.89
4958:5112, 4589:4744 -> 0.81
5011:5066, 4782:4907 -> 0.89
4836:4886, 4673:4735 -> 0.94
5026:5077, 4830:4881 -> 0.88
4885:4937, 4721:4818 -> 1.06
